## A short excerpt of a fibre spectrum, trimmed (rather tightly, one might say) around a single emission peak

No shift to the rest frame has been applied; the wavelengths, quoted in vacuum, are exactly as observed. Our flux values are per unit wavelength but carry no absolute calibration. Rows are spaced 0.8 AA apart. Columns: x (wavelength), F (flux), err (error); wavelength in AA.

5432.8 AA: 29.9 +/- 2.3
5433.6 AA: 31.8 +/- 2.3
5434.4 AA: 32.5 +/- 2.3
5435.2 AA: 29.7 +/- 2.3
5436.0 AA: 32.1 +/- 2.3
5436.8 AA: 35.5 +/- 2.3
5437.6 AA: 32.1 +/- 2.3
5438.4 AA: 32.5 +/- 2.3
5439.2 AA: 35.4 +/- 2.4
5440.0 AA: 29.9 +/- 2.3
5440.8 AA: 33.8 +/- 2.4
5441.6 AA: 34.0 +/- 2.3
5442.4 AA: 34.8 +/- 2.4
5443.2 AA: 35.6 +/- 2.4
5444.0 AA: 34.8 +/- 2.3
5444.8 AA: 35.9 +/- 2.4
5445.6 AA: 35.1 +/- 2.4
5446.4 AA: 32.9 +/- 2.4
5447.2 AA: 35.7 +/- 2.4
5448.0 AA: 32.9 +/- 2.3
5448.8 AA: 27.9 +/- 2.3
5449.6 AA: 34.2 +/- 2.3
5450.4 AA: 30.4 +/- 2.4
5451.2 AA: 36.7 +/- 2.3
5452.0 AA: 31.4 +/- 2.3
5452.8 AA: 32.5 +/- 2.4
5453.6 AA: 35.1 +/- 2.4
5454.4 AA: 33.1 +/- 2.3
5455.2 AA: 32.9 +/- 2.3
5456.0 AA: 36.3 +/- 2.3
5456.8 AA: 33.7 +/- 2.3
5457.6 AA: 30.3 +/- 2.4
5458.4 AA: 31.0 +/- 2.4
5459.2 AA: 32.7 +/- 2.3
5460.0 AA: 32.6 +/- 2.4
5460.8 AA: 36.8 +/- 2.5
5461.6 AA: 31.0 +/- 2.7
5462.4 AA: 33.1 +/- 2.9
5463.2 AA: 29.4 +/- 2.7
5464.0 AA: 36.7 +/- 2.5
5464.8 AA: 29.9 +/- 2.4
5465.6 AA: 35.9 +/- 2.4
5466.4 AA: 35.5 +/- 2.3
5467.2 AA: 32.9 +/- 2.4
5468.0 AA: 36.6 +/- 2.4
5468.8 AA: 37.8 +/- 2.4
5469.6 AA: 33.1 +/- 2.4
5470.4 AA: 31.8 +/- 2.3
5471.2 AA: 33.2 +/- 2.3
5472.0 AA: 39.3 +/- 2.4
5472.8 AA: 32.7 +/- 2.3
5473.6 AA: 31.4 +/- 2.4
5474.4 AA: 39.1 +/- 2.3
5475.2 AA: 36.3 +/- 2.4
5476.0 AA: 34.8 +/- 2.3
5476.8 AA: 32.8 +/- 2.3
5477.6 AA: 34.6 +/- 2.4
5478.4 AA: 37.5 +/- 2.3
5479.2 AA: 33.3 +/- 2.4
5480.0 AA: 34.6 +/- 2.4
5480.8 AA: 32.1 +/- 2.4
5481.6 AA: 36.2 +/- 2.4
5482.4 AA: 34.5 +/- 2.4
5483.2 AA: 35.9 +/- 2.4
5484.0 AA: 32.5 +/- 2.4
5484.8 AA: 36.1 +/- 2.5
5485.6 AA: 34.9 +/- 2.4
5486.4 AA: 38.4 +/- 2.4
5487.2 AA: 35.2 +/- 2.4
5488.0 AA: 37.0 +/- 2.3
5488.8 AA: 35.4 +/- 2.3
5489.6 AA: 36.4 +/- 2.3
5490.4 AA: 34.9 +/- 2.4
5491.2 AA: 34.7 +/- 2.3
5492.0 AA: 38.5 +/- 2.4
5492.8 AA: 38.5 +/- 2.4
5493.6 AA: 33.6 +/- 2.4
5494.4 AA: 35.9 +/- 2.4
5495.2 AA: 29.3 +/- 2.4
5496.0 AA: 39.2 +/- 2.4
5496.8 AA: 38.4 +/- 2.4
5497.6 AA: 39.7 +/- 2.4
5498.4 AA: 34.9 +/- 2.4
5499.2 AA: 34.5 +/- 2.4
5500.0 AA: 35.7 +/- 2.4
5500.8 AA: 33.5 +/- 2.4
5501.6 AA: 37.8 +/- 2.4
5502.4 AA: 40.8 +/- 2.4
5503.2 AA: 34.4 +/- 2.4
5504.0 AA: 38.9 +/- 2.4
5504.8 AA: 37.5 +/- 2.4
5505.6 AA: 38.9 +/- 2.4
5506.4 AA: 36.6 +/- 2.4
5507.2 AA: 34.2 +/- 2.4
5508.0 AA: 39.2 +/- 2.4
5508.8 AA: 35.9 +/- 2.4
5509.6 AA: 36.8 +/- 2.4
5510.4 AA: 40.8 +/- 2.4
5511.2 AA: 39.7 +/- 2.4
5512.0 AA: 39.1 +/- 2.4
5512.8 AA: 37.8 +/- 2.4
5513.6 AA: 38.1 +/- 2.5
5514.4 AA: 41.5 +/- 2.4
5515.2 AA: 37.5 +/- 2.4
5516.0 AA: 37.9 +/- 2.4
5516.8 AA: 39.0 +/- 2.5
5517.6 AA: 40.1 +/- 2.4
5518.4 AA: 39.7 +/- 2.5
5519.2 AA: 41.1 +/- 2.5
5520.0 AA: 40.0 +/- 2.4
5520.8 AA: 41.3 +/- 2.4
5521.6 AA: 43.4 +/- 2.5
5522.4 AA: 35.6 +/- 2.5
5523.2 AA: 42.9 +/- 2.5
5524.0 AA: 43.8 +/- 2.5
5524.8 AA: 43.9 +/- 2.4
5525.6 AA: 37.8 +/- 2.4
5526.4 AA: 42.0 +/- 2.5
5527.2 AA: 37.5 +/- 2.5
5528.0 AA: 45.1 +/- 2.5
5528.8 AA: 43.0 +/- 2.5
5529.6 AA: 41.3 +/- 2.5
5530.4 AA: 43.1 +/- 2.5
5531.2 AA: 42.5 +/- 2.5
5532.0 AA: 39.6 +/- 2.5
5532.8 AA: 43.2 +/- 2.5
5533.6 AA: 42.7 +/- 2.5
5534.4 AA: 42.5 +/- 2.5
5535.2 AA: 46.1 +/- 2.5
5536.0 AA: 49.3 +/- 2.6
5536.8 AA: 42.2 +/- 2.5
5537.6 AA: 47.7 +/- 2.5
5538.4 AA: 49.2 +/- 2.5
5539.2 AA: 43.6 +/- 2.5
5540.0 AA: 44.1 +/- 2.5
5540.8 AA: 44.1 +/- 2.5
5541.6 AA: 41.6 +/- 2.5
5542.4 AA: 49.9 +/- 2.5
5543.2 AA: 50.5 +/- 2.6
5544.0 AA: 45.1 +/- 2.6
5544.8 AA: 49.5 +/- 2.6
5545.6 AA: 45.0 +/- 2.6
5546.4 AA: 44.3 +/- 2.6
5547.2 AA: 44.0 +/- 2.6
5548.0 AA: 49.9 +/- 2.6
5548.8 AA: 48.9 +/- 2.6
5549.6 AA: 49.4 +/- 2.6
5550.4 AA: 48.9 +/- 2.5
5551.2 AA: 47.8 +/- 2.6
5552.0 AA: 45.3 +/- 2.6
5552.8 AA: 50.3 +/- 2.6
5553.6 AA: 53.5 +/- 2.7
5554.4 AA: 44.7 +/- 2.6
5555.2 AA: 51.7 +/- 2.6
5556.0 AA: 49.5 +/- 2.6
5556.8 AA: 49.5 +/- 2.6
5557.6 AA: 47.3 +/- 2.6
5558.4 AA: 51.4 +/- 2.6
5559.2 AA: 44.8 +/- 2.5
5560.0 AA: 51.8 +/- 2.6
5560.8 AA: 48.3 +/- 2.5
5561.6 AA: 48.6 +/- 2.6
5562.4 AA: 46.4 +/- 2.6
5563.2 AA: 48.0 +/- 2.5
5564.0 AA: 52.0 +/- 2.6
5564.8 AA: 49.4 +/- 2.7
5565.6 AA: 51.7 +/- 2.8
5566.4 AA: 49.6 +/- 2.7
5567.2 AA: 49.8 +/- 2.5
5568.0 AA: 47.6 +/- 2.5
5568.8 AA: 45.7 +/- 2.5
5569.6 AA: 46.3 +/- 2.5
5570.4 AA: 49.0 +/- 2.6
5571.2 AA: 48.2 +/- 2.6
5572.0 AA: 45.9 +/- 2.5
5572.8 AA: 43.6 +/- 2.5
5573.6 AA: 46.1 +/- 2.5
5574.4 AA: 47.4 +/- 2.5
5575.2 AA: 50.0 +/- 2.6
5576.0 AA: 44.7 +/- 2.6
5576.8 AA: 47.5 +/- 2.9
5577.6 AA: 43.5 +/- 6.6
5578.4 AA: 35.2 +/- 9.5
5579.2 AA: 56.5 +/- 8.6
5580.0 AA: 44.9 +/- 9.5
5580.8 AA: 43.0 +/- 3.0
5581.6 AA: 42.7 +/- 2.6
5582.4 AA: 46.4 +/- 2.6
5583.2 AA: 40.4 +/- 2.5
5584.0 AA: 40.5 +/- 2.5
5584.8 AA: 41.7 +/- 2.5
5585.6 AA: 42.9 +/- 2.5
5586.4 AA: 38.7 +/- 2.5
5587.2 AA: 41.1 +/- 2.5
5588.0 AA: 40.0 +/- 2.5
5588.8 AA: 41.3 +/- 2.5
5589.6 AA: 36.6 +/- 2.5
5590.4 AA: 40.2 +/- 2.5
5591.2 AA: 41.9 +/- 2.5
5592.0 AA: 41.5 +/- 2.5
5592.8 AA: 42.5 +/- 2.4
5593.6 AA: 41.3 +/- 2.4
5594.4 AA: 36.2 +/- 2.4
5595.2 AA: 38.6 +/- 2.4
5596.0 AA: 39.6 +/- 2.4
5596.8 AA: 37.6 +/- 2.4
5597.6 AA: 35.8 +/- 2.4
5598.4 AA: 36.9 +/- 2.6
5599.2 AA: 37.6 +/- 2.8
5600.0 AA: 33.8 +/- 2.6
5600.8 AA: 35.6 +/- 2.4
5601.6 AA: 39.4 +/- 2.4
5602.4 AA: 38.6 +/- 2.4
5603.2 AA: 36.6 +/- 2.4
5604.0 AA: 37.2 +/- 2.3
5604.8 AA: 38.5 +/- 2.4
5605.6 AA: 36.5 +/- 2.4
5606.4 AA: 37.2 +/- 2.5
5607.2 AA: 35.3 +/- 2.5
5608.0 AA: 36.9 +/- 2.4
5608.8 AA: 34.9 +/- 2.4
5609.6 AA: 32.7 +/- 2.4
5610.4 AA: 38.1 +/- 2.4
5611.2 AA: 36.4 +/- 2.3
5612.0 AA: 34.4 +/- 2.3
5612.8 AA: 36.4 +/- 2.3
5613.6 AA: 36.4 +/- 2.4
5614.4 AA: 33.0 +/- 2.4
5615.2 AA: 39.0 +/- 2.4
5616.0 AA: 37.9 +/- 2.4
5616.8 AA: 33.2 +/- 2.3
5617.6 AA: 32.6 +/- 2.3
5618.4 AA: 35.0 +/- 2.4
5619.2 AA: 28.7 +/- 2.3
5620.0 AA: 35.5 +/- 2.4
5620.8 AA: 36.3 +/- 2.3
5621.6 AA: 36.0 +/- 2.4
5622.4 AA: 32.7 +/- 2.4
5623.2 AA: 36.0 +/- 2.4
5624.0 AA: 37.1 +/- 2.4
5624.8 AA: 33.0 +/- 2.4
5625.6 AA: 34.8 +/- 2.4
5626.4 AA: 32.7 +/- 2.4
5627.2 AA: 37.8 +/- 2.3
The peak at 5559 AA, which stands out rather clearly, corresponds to Mg II 2798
